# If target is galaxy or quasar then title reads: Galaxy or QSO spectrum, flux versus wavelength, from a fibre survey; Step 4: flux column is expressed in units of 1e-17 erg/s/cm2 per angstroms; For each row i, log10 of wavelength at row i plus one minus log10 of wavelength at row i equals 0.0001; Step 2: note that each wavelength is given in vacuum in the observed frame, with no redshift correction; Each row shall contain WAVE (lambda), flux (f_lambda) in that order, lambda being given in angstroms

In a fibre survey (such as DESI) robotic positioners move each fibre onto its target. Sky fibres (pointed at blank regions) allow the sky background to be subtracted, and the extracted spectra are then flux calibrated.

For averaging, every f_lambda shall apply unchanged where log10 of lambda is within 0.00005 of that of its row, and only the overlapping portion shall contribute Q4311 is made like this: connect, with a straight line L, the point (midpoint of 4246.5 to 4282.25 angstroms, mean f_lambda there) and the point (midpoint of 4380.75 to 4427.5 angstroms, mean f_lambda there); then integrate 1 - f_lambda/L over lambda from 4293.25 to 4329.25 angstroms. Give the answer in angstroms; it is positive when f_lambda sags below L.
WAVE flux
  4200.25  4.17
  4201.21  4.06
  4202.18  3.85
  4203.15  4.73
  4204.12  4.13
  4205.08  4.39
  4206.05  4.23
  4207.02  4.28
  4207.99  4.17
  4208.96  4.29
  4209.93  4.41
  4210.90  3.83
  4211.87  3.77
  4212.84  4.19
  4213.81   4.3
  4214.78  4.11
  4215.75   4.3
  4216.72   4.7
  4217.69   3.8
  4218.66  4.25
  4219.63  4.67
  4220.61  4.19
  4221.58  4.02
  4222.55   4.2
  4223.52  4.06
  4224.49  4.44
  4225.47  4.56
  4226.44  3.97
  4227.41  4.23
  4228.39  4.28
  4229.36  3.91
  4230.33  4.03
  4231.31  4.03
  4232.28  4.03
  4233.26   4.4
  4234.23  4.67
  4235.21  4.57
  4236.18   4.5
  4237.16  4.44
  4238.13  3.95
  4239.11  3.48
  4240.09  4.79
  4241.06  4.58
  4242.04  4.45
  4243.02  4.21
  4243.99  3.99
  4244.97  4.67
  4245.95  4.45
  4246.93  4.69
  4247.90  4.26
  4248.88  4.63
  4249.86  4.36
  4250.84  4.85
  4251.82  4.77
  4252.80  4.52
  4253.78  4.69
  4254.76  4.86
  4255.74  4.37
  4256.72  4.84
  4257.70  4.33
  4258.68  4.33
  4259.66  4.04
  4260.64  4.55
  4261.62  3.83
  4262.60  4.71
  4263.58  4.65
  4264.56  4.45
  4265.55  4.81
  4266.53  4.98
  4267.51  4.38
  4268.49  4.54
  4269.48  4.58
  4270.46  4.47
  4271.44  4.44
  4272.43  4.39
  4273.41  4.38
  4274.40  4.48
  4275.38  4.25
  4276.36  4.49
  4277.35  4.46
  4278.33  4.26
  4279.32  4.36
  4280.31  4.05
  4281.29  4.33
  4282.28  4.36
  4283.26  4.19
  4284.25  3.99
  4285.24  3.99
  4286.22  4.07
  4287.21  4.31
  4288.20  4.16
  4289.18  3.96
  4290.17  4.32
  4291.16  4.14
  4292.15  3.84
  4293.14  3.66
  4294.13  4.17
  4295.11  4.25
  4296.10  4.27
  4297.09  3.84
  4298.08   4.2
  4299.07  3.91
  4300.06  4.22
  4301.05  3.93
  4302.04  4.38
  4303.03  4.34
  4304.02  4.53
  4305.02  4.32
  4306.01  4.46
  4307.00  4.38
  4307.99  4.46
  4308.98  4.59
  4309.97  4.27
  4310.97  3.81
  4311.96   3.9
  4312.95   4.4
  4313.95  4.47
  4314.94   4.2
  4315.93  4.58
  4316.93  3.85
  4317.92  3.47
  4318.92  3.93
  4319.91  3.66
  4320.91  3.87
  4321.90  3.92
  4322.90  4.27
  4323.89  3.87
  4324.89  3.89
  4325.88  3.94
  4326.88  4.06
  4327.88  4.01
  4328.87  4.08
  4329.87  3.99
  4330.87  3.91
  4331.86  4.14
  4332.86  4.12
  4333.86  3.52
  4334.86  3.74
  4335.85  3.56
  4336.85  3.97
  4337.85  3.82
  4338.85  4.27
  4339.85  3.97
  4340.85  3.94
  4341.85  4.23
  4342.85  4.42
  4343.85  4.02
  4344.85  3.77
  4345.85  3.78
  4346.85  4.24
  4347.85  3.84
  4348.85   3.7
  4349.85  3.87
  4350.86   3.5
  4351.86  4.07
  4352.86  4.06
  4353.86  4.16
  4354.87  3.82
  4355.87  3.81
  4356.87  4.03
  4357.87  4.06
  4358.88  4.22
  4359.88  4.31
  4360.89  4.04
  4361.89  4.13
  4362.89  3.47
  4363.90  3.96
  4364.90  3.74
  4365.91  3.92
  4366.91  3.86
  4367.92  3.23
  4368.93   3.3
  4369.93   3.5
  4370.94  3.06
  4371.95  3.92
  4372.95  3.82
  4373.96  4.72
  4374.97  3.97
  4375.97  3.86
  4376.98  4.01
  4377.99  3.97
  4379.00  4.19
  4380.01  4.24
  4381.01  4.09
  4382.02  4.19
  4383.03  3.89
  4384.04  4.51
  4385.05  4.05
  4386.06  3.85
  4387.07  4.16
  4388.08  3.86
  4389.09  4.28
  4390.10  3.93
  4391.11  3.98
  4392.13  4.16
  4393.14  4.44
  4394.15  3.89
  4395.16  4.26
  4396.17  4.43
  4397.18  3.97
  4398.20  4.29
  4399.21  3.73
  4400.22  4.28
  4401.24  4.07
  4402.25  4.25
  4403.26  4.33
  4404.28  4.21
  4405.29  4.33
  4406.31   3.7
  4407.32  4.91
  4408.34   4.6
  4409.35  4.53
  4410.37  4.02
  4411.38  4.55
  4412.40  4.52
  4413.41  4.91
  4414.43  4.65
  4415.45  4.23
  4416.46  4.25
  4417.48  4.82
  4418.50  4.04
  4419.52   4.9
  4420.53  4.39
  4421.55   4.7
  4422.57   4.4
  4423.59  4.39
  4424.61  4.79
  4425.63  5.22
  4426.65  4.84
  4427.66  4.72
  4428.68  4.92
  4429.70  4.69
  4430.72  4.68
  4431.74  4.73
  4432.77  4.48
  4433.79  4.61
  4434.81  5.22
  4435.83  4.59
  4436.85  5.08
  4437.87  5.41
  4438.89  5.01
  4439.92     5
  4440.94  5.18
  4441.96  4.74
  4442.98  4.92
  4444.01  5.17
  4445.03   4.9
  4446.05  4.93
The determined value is 2.47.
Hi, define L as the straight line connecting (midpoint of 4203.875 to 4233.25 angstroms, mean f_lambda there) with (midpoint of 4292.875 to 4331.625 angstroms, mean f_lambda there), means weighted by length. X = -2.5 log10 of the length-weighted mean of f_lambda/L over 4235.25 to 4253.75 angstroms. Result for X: -0.07 mag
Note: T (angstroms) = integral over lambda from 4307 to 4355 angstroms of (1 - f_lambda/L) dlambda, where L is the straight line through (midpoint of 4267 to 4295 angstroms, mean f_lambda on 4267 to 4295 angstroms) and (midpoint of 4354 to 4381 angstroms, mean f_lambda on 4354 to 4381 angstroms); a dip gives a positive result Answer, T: 0.5 angstroms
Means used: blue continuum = 4.25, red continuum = 3.9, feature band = 4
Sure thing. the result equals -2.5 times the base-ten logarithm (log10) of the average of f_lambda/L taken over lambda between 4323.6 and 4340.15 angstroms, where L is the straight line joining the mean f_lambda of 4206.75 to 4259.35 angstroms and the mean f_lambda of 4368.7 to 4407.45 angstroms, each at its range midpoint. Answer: 0.06 mag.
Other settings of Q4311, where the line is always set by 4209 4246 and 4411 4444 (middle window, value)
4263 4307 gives 1.0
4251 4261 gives -0.5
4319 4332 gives 1.5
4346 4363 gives 2.2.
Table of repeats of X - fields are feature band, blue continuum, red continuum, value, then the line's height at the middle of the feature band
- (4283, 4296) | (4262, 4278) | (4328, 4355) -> 0.072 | 4.37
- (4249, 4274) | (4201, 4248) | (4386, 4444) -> -0.054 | 4.3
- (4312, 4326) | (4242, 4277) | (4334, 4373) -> 0.021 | 4.1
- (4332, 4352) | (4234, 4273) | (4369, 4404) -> 0.074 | 4.2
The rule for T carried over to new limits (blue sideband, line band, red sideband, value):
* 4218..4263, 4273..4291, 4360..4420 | 0.21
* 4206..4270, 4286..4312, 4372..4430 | 0.96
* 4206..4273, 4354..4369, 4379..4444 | 1.86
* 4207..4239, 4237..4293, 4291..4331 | -2.84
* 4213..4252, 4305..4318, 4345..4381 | -0.59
